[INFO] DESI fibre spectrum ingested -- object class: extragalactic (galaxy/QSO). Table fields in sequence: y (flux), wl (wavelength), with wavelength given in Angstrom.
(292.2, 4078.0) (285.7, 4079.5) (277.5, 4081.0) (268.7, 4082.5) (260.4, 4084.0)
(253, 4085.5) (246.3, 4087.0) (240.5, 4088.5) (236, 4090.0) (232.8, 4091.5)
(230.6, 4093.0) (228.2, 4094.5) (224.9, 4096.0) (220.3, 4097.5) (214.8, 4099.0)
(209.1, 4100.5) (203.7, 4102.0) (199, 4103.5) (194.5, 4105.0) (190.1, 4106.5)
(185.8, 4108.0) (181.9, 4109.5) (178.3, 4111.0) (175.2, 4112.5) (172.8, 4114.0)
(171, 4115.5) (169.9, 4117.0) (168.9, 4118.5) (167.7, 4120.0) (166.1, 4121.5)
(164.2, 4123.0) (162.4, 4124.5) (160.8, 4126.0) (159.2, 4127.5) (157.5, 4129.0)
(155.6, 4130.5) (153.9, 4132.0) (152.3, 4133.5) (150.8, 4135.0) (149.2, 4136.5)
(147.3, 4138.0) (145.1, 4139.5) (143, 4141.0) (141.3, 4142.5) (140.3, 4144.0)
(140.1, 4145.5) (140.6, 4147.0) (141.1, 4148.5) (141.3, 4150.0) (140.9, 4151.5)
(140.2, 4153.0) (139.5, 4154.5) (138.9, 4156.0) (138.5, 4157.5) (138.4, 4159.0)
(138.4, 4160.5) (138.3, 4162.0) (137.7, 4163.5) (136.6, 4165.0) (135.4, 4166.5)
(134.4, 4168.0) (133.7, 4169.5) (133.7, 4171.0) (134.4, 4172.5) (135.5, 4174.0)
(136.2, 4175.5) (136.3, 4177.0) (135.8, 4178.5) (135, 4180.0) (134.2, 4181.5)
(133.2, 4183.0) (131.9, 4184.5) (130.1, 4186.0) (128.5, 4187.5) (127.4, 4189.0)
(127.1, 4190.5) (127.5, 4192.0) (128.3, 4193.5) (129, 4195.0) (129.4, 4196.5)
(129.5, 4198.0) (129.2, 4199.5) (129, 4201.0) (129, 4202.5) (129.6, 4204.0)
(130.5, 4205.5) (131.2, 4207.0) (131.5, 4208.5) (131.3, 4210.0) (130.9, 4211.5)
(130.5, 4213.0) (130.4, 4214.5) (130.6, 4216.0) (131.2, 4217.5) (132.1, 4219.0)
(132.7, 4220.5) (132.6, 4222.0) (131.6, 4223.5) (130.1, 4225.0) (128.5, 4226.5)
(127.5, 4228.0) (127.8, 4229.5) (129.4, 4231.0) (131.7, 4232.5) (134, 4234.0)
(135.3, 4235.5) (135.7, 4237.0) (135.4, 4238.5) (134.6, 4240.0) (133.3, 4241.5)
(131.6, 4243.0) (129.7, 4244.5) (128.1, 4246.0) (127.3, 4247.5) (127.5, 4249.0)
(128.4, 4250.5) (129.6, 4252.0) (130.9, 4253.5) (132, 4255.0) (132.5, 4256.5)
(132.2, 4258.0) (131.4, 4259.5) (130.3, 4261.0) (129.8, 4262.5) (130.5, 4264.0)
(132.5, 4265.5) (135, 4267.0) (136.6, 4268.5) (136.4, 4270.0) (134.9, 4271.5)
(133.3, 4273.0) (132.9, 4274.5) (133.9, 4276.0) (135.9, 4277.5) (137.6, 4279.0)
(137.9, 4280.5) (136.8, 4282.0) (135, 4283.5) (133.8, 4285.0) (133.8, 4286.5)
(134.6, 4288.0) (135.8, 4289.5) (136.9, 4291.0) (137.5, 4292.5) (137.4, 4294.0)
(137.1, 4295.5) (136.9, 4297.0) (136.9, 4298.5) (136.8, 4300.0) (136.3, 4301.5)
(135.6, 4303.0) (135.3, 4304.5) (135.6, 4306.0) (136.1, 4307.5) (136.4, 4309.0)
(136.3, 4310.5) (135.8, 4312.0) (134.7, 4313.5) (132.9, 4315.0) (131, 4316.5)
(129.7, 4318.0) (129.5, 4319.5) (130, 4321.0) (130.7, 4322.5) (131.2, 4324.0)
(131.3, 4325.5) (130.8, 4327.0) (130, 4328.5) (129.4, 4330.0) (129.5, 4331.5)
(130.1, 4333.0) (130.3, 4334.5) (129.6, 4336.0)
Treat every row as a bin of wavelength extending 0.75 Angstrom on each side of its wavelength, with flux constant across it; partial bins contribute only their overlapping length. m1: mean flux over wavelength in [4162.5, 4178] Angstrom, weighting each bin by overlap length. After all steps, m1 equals 135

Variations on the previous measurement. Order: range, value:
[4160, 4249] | 132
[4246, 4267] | 130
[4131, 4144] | 148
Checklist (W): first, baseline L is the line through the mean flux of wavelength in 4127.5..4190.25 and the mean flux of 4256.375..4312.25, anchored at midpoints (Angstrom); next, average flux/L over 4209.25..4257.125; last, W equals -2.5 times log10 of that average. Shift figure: 0.047 mag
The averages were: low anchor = 140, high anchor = 135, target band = 131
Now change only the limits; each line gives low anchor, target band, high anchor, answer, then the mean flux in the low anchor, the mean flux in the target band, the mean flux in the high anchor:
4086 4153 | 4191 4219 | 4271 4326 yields 0.20 mag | 177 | 130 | 135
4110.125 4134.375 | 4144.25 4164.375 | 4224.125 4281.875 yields 0.13 mag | 165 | 140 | 132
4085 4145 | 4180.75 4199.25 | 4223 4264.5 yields 0.18 mag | 183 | 130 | 131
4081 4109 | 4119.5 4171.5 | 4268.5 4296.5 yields 0.35 mag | 225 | 146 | 136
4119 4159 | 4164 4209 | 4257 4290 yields 0.09 mag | 149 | 132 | 134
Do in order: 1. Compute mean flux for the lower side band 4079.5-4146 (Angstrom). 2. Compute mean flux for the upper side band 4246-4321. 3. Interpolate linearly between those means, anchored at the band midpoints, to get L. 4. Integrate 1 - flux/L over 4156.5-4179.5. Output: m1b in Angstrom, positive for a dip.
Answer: 4.7 Angstrom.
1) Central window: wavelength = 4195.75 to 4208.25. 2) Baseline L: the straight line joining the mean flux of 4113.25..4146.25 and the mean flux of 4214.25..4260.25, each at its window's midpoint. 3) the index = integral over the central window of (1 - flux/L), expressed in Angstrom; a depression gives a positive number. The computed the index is 0.9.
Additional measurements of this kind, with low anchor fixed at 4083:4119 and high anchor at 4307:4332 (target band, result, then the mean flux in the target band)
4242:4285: 5.4 Angstrom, 133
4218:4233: 3.1 Angstrom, 130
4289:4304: 0.4 Angstrom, 137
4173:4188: 3.9 Angstrom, 134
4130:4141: 2.6 Angstrom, 150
